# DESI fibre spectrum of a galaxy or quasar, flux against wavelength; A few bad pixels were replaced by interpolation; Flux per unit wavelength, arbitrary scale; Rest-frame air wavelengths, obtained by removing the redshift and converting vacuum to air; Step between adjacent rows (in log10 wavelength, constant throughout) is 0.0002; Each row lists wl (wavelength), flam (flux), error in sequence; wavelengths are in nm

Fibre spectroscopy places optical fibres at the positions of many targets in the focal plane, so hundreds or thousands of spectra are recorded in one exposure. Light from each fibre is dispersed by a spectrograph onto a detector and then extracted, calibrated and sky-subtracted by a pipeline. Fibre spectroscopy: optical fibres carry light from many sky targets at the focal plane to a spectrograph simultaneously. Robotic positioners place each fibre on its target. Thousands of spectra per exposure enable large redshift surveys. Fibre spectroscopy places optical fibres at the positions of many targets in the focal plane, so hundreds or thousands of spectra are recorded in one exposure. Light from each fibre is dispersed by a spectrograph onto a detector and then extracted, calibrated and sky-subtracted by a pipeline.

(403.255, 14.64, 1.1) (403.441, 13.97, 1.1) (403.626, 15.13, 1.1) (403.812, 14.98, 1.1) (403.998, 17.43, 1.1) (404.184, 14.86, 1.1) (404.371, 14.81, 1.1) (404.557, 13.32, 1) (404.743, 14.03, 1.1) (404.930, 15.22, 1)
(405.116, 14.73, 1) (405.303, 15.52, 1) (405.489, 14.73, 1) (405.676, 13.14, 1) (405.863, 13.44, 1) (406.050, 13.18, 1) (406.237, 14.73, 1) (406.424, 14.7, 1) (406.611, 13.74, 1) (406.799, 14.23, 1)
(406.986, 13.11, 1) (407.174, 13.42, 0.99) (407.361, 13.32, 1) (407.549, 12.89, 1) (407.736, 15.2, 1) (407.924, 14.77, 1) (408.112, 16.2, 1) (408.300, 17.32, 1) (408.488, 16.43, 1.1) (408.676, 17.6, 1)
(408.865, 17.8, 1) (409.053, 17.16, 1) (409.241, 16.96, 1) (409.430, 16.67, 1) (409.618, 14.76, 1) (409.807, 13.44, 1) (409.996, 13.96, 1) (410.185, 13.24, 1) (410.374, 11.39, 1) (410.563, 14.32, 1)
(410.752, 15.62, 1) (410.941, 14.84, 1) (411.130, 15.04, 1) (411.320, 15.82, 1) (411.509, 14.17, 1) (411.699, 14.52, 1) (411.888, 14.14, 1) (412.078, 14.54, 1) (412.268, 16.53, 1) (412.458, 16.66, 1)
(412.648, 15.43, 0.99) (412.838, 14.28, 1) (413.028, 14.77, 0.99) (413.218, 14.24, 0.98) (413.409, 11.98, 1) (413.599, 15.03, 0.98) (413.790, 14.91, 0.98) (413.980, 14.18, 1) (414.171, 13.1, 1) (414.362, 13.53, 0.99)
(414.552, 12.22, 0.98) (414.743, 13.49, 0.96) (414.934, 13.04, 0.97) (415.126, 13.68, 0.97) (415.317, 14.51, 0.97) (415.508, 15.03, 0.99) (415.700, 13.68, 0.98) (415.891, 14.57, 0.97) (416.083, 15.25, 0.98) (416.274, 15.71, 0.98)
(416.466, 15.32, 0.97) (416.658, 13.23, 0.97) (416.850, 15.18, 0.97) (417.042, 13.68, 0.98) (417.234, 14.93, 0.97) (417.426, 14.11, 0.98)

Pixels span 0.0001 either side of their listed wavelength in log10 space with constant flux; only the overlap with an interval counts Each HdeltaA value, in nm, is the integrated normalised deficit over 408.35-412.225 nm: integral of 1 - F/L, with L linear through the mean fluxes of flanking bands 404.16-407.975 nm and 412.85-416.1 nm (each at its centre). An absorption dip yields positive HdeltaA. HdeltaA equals -0.31 nm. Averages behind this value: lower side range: 14.1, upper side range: 13.9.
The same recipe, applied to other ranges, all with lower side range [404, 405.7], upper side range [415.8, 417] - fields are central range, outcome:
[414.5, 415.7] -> 0.09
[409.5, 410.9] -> 0.08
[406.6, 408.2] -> 0.07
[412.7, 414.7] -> 0.13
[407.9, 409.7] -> -0.23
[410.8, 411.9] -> -0.01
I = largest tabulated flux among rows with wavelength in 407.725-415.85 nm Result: 17.8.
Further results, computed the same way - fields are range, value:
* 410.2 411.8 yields 15.82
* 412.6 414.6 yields 15.43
